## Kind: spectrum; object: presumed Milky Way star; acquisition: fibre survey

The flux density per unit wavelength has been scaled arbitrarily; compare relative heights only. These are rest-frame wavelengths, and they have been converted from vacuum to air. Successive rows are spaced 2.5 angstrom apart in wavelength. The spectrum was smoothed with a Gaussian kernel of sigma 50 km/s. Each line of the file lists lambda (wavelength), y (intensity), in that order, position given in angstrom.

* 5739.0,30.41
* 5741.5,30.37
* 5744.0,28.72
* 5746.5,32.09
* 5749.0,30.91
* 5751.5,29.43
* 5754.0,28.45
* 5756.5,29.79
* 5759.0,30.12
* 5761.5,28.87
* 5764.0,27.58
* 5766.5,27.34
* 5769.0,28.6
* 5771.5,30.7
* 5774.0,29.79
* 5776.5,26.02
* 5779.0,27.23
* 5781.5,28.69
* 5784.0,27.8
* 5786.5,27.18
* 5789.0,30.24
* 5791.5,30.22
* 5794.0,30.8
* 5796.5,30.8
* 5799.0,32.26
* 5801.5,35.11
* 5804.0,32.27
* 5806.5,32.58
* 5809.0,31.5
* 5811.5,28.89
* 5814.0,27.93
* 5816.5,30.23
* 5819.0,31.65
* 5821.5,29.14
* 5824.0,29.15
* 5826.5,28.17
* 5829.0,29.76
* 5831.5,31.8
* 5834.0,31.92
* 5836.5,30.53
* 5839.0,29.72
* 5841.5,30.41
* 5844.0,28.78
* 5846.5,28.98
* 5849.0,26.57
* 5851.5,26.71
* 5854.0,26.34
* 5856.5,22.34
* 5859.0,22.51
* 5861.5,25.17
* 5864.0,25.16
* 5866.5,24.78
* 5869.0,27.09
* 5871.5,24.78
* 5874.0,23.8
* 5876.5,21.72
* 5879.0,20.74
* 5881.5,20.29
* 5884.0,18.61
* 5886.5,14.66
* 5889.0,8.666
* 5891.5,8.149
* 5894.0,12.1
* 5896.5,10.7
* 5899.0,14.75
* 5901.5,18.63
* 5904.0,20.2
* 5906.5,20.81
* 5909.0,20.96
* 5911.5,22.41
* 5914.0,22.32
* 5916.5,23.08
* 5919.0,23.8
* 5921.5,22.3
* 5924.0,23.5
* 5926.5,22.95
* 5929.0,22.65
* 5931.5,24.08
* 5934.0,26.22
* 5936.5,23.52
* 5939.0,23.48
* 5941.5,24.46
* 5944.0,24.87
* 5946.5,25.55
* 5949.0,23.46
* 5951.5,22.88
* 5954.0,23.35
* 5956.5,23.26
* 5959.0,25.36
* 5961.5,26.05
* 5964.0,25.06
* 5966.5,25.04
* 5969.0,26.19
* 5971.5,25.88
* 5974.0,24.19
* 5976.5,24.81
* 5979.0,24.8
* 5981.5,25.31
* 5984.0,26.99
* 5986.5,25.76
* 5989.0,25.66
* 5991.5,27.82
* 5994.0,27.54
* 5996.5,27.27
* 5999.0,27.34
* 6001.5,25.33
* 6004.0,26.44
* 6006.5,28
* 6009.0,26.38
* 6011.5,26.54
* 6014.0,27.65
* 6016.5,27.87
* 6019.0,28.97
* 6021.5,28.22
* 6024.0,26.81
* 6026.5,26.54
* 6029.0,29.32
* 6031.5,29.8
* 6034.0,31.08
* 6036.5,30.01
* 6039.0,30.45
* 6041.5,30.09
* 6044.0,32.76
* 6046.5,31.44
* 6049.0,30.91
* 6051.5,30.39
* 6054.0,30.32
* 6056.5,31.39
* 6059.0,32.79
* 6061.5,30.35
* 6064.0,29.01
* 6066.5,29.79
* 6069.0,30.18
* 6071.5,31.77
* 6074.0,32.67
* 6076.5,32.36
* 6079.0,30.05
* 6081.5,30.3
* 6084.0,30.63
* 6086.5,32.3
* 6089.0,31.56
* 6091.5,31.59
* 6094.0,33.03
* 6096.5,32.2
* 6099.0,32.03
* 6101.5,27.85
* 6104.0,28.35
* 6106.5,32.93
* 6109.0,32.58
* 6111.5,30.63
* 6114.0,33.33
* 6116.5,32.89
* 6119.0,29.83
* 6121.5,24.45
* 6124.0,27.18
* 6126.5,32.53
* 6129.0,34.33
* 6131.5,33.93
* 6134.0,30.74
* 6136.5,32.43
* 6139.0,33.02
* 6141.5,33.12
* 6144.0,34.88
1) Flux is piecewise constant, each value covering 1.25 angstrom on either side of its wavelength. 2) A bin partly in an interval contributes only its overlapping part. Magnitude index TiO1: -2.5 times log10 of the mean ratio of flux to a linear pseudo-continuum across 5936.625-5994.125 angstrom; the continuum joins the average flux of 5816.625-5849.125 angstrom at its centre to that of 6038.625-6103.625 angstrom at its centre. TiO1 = 0.22 mag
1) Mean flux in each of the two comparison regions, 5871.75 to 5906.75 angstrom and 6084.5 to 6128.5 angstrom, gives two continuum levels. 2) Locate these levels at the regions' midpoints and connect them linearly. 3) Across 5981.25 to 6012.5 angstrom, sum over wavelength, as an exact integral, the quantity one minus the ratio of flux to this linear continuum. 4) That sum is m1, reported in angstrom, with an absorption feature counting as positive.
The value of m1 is -3.8 angstrom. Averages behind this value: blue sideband 16.8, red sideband 31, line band 26.7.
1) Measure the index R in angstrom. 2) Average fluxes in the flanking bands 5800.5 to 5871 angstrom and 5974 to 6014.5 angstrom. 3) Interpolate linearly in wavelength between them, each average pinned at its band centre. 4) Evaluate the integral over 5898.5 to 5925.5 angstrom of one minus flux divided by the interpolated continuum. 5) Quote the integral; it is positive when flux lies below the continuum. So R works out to 6.1 angstrom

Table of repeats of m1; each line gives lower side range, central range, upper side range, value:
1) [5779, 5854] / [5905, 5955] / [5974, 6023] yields 8.20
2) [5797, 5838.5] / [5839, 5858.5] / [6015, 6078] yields 2.26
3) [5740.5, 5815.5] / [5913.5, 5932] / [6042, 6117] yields 4.49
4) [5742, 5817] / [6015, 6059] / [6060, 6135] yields 1.35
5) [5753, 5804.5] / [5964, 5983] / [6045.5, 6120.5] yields 3.34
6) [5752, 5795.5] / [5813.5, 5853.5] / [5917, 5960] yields -3.59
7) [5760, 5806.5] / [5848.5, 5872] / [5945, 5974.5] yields 2.02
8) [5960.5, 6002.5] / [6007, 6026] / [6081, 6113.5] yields 0.06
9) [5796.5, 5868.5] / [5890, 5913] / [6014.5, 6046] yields 9.95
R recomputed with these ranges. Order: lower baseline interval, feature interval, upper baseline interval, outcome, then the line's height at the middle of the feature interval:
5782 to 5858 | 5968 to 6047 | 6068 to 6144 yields 8.31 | 30.8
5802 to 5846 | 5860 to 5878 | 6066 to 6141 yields 3.49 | 30.5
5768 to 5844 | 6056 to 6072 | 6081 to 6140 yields 0.21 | 31.1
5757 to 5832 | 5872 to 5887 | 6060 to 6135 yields 4.79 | 30.1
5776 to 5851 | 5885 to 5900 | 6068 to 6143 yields 9.27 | 30.3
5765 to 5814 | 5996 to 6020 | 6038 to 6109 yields 2.83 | 30.8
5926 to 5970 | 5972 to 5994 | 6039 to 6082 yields 0.54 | 26.4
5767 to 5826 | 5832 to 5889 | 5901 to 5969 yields 4.69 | 26.9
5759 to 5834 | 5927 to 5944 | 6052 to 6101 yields 3.58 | 30.5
